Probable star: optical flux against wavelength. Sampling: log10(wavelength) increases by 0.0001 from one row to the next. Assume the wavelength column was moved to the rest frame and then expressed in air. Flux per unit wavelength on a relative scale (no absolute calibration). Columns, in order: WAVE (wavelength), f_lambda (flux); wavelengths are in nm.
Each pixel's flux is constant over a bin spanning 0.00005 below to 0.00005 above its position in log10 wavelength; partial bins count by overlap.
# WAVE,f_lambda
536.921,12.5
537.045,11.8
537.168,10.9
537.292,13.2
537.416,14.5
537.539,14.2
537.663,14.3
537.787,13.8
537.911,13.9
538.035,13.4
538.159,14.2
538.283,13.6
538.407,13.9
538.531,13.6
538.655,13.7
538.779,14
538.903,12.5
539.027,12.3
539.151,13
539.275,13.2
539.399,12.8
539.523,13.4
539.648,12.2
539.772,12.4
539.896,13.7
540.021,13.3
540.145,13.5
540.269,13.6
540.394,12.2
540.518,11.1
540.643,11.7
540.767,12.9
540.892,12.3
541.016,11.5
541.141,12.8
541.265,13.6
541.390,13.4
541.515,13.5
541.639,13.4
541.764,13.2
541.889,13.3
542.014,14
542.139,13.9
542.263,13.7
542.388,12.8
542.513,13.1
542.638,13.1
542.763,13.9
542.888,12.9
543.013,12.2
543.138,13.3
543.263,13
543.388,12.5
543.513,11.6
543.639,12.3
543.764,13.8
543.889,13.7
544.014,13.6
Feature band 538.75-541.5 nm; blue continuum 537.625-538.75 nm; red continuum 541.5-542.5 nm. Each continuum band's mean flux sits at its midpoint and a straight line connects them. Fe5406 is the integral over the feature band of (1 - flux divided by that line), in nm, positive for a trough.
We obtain 0.17 nm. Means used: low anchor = 13.8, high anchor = 13.5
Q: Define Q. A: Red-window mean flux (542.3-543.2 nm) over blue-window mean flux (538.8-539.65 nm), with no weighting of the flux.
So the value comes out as 1.01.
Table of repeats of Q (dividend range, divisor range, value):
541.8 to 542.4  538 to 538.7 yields 0.99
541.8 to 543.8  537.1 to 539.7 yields 0.98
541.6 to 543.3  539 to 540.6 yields 1.04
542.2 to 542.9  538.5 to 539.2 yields 1.01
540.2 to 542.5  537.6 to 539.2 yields 0.96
